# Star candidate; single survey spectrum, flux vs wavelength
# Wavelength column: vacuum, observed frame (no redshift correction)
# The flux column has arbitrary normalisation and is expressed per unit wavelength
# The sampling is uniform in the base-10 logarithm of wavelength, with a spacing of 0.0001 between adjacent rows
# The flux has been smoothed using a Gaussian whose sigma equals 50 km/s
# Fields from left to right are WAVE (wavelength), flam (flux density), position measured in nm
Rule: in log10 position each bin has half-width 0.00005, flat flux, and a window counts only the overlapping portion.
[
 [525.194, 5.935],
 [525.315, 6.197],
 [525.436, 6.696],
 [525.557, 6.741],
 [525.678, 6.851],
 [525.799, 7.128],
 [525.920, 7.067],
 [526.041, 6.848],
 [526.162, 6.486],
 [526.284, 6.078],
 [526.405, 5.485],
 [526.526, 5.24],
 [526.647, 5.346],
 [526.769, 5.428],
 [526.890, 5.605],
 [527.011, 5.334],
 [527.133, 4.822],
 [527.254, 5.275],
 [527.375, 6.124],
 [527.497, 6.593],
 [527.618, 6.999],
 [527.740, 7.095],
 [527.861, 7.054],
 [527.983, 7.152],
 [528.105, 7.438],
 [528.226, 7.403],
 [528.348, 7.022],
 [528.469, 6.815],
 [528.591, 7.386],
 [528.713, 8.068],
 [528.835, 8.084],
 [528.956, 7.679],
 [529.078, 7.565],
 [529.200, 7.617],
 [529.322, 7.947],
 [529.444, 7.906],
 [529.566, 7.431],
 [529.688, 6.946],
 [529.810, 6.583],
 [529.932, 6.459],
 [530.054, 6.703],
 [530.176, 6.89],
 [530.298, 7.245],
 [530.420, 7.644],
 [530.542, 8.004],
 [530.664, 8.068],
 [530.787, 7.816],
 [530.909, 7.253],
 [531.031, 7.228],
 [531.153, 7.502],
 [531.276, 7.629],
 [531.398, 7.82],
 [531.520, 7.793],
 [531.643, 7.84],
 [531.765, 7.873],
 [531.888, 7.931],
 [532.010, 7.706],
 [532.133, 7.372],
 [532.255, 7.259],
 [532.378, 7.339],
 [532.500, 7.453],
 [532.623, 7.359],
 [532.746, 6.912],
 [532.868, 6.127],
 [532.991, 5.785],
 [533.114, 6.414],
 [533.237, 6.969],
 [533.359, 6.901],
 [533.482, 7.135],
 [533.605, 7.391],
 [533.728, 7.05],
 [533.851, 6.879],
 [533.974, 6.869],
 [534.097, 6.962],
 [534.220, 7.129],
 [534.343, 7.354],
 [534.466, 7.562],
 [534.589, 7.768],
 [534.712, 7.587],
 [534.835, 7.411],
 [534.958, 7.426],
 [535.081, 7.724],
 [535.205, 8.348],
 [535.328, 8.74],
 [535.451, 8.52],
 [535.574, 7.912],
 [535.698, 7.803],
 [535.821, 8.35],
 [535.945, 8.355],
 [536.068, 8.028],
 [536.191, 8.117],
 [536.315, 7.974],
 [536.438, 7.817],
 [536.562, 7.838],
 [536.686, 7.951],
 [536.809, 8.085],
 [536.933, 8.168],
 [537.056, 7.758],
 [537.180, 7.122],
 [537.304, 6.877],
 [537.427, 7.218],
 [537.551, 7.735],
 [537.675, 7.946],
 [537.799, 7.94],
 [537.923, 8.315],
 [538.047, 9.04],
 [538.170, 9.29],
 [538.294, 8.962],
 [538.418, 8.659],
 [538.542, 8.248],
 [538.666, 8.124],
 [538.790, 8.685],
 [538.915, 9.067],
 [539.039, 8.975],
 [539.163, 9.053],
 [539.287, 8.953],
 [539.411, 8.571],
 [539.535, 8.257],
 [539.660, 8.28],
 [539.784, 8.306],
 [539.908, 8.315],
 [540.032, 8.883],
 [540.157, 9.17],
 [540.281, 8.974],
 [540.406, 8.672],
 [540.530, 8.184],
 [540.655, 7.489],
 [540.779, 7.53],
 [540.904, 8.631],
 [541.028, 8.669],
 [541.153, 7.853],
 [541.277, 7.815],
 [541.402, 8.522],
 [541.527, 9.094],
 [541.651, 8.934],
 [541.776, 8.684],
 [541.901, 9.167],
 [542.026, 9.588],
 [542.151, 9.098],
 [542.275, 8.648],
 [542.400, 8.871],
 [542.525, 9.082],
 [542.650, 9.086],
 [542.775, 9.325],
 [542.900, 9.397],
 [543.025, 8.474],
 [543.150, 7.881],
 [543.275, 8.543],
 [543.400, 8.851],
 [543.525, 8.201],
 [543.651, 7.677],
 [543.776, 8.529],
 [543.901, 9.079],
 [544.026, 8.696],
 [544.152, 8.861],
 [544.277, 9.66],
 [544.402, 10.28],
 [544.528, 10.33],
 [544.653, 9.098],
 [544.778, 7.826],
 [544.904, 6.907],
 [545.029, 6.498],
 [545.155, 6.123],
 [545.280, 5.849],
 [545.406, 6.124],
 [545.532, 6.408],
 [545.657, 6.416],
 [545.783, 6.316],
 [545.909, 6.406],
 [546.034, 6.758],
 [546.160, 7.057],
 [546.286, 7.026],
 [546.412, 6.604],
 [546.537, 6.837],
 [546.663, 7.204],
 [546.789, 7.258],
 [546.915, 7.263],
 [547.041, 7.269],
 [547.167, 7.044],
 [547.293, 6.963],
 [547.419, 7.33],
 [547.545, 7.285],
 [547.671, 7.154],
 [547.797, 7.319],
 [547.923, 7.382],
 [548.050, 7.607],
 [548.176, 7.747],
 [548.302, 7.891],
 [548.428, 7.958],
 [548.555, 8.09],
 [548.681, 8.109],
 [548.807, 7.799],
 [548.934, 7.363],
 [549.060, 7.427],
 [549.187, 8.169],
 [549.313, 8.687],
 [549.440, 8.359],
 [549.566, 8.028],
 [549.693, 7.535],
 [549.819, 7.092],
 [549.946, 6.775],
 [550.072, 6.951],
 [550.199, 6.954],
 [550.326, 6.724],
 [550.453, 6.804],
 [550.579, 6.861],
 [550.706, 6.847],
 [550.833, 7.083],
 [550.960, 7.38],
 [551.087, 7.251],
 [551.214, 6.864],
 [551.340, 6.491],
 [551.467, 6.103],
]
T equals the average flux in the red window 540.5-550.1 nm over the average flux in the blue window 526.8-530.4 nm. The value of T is 1.14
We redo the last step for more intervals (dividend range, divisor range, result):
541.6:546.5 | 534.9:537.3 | 1.02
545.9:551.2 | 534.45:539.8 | 0.90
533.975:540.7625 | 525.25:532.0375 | 1.17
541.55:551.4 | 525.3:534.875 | 1.10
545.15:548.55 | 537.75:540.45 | 0.81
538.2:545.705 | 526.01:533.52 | 1.21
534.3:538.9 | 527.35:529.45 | 1.10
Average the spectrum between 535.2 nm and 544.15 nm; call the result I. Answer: 8.44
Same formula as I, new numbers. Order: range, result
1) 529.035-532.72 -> 7.47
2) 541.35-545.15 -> 8.72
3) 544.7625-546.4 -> 6.55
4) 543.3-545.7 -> 7.99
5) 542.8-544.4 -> 8.73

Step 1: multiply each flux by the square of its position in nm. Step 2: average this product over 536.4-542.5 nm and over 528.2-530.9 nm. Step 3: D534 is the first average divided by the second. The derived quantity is 1.18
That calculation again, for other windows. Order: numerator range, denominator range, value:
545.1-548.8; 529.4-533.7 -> 1.03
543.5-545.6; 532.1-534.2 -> 1.20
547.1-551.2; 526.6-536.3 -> 1.09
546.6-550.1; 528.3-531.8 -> 1.08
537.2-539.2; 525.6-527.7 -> 1.44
